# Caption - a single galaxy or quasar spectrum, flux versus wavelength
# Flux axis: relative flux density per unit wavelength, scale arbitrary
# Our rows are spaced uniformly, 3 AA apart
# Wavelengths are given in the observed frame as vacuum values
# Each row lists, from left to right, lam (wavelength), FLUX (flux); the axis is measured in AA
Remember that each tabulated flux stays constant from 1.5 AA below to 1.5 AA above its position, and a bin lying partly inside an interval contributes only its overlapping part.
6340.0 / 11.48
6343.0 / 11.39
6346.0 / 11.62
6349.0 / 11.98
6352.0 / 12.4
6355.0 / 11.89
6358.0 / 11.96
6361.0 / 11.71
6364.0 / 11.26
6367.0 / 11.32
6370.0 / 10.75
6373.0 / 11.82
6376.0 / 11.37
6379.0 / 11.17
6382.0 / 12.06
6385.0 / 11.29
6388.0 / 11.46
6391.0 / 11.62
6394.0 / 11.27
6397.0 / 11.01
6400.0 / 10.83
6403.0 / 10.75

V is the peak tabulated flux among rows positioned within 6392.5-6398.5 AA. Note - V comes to 11.27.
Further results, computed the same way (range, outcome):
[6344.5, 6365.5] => 12.4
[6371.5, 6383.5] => 12.06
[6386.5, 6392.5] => 11.62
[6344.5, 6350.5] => 11.98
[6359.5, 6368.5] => 11.71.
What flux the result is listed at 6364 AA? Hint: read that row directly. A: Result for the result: 11.26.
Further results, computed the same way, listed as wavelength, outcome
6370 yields 10.75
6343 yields 11.39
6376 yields 11.37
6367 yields 11.32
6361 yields 11.71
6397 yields 11.01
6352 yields 12.4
